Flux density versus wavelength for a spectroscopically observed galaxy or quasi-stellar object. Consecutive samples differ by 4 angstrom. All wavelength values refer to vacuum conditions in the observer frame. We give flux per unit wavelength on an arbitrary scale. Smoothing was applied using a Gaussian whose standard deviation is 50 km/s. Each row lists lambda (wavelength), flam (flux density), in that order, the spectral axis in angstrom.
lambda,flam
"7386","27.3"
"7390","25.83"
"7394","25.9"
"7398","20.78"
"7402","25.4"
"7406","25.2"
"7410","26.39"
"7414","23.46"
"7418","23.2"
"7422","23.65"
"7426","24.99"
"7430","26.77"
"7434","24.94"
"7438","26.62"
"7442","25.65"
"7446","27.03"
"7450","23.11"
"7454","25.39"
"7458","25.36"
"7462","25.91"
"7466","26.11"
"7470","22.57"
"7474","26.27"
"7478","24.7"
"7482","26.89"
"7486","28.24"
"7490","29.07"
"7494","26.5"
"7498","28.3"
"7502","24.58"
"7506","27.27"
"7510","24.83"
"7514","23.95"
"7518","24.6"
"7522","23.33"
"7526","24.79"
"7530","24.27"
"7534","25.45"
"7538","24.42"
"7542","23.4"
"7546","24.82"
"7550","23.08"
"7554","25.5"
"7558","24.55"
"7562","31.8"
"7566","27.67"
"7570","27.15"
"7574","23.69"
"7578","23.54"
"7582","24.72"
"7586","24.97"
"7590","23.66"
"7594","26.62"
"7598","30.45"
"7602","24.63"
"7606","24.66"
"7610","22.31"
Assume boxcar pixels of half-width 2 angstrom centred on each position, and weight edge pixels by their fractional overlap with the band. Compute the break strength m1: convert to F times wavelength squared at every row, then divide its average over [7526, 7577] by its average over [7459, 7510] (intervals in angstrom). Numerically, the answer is 0.98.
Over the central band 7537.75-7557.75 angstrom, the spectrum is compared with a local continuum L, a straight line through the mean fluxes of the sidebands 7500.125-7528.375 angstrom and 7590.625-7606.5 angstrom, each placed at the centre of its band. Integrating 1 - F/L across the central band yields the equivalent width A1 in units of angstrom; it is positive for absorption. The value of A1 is 0.9 angstrom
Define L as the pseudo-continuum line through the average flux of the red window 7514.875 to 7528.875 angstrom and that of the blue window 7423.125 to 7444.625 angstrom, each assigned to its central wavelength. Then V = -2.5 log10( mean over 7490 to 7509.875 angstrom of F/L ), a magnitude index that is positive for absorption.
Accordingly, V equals -0.09 mag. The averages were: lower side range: 25.7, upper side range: 24.2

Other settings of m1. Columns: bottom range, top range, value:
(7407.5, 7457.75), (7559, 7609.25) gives 1.08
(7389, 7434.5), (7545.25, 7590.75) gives 1.08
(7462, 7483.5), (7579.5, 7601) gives 1.06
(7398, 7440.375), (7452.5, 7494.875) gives 1.06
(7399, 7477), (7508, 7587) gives 1.03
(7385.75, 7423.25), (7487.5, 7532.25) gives 1.07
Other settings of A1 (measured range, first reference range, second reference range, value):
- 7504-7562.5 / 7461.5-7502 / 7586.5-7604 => 3.1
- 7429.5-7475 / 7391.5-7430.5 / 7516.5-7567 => -1.3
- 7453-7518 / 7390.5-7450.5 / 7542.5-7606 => -1.8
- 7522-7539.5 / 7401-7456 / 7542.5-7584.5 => 0.6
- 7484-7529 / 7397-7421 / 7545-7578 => -1.1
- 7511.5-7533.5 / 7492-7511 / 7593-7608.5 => 1.8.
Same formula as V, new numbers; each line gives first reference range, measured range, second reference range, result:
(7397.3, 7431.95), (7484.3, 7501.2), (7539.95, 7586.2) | -0.114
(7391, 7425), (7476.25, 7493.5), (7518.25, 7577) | -0.099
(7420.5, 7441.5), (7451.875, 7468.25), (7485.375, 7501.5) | 0.036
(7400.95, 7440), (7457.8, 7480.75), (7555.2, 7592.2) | 0.003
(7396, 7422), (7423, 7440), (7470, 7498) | -0.037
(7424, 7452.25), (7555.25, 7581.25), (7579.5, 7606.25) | -0.026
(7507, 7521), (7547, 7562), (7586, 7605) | -0.002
